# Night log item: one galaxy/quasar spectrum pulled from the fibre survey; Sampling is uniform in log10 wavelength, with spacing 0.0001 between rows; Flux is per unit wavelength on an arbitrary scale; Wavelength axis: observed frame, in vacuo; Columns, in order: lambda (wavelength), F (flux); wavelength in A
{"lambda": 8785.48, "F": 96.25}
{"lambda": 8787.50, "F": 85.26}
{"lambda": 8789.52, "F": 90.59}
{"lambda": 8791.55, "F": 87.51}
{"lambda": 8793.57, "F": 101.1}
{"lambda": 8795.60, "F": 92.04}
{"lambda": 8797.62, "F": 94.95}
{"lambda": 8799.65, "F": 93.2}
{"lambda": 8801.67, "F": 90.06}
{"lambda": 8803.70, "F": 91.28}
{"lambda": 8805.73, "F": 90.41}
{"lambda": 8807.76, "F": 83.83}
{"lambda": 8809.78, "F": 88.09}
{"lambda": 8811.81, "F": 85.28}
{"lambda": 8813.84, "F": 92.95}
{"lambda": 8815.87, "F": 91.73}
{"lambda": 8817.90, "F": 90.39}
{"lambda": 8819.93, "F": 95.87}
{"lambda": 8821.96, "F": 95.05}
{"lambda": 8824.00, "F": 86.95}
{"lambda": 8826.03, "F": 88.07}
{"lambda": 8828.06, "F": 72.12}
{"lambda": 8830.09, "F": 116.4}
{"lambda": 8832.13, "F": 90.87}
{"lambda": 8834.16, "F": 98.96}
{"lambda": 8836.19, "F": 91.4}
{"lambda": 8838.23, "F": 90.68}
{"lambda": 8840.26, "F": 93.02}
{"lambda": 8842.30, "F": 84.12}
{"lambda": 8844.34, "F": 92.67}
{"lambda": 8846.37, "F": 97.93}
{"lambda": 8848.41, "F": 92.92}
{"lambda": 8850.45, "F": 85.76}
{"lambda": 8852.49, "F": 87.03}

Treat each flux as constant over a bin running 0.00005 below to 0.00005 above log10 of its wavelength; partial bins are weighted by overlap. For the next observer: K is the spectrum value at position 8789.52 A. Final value 90.59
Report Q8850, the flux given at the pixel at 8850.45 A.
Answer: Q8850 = 85.76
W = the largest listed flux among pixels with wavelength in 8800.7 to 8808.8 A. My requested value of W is 91.28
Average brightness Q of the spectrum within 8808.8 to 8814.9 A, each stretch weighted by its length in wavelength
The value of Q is 88.8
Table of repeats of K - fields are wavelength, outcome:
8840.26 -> 93.02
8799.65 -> 93.2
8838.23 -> 90.68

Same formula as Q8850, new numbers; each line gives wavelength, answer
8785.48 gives 96.25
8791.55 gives 87.51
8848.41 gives 92.92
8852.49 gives 87.03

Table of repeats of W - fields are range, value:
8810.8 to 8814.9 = 92.95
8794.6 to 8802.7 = 94.95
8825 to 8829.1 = 88.07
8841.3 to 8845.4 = 92.67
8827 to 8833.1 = 116.4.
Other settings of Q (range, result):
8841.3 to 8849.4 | 91.9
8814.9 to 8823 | 93.2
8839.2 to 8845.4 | 90.1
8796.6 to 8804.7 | 92.4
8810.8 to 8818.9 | 90.1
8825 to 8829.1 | 80.5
